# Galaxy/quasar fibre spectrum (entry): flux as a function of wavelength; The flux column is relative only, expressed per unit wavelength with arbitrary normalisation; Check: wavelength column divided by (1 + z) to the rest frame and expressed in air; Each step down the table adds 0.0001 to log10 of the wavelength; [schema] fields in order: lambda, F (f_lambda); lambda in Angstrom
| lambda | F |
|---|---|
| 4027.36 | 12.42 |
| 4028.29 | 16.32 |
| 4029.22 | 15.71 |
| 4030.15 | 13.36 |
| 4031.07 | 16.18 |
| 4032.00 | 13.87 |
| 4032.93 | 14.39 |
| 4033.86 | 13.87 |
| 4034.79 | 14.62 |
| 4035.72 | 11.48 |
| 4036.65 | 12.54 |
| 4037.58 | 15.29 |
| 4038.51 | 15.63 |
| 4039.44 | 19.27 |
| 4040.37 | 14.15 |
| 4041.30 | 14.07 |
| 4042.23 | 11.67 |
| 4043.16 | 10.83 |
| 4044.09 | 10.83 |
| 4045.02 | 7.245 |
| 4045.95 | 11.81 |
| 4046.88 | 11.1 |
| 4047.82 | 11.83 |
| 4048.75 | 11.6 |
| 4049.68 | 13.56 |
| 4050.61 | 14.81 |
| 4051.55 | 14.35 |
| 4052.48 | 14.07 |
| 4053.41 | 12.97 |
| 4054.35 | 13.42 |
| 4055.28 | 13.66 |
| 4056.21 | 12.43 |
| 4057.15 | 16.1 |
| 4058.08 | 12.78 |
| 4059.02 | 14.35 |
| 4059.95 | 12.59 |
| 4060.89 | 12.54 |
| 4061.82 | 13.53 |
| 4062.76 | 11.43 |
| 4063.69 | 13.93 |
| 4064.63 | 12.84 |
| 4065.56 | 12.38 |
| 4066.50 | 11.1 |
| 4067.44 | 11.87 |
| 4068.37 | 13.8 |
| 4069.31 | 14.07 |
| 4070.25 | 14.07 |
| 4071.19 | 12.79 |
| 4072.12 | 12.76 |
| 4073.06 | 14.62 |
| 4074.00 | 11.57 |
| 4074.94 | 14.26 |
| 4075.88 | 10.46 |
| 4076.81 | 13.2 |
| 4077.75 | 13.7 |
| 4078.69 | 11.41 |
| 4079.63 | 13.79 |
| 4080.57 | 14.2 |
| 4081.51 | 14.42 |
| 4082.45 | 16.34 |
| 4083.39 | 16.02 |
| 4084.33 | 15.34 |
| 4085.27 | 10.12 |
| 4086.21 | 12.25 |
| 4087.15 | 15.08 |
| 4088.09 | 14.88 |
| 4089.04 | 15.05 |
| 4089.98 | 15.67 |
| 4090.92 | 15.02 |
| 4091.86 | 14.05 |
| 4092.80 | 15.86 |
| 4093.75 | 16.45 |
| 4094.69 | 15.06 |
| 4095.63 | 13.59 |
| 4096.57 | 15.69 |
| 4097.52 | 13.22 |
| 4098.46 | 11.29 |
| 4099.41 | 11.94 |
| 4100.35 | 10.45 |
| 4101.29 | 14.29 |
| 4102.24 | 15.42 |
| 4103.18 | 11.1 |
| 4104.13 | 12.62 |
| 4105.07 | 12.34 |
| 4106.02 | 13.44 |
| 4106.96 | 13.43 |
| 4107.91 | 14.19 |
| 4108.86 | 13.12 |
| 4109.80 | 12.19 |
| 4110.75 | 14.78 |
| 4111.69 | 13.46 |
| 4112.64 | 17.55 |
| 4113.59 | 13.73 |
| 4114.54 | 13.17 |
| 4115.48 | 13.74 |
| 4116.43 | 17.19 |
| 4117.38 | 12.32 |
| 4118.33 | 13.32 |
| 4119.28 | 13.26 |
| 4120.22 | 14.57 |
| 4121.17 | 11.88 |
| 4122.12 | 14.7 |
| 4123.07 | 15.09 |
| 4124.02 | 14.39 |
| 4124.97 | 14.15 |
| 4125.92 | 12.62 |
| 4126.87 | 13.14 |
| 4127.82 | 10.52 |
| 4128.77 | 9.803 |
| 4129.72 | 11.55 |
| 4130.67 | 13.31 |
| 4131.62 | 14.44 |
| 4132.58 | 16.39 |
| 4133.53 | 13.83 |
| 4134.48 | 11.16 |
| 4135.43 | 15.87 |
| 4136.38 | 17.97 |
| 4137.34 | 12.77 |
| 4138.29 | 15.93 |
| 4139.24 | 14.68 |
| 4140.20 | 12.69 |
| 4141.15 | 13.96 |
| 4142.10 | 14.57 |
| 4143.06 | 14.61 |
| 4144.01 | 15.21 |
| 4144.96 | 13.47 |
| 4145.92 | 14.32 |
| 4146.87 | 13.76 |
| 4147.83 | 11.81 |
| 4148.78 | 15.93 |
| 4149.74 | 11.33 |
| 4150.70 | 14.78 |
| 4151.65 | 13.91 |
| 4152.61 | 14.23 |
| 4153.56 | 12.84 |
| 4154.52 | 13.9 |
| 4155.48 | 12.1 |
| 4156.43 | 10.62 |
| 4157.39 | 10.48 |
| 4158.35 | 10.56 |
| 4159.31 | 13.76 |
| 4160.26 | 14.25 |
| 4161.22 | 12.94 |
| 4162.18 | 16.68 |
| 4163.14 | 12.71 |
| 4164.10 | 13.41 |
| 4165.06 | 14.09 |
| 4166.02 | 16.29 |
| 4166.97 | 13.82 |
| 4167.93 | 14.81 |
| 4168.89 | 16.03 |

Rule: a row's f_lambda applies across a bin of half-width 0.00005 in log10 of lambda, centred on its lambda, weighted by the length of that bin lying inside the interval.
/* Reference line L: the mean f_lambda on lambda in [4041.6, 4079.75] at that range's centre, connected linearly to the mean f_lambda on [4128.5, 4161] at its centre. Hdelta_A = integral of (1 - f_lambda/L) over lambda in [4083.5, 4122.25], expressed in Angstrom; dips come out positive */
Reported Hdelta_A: -2.0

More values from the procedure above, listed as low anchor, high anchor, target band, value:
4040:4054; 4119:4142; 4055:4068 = -0.4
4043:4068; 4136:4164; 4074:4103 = -2.0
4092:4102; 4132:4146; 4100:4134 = 1.6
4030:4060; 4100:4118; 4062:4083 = 0.5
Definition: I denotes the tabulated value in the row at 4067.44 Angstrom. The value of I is 11.87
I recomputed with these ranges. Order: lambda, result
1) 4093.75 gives 16.45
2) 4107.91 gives 14.19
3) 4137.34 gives 12.77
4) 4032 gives 13.87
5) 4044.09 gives 10.83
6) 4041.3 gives 14.07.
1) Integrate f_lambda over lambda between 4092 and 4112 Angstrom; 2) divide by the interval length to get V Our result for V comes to 13.5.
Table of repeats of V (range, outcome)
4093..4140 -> 13.7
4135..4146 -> 14.7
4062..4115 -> 13.6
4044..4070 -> 12.8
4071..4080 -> 12.9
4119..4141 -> 13.7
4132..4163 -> 13.8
